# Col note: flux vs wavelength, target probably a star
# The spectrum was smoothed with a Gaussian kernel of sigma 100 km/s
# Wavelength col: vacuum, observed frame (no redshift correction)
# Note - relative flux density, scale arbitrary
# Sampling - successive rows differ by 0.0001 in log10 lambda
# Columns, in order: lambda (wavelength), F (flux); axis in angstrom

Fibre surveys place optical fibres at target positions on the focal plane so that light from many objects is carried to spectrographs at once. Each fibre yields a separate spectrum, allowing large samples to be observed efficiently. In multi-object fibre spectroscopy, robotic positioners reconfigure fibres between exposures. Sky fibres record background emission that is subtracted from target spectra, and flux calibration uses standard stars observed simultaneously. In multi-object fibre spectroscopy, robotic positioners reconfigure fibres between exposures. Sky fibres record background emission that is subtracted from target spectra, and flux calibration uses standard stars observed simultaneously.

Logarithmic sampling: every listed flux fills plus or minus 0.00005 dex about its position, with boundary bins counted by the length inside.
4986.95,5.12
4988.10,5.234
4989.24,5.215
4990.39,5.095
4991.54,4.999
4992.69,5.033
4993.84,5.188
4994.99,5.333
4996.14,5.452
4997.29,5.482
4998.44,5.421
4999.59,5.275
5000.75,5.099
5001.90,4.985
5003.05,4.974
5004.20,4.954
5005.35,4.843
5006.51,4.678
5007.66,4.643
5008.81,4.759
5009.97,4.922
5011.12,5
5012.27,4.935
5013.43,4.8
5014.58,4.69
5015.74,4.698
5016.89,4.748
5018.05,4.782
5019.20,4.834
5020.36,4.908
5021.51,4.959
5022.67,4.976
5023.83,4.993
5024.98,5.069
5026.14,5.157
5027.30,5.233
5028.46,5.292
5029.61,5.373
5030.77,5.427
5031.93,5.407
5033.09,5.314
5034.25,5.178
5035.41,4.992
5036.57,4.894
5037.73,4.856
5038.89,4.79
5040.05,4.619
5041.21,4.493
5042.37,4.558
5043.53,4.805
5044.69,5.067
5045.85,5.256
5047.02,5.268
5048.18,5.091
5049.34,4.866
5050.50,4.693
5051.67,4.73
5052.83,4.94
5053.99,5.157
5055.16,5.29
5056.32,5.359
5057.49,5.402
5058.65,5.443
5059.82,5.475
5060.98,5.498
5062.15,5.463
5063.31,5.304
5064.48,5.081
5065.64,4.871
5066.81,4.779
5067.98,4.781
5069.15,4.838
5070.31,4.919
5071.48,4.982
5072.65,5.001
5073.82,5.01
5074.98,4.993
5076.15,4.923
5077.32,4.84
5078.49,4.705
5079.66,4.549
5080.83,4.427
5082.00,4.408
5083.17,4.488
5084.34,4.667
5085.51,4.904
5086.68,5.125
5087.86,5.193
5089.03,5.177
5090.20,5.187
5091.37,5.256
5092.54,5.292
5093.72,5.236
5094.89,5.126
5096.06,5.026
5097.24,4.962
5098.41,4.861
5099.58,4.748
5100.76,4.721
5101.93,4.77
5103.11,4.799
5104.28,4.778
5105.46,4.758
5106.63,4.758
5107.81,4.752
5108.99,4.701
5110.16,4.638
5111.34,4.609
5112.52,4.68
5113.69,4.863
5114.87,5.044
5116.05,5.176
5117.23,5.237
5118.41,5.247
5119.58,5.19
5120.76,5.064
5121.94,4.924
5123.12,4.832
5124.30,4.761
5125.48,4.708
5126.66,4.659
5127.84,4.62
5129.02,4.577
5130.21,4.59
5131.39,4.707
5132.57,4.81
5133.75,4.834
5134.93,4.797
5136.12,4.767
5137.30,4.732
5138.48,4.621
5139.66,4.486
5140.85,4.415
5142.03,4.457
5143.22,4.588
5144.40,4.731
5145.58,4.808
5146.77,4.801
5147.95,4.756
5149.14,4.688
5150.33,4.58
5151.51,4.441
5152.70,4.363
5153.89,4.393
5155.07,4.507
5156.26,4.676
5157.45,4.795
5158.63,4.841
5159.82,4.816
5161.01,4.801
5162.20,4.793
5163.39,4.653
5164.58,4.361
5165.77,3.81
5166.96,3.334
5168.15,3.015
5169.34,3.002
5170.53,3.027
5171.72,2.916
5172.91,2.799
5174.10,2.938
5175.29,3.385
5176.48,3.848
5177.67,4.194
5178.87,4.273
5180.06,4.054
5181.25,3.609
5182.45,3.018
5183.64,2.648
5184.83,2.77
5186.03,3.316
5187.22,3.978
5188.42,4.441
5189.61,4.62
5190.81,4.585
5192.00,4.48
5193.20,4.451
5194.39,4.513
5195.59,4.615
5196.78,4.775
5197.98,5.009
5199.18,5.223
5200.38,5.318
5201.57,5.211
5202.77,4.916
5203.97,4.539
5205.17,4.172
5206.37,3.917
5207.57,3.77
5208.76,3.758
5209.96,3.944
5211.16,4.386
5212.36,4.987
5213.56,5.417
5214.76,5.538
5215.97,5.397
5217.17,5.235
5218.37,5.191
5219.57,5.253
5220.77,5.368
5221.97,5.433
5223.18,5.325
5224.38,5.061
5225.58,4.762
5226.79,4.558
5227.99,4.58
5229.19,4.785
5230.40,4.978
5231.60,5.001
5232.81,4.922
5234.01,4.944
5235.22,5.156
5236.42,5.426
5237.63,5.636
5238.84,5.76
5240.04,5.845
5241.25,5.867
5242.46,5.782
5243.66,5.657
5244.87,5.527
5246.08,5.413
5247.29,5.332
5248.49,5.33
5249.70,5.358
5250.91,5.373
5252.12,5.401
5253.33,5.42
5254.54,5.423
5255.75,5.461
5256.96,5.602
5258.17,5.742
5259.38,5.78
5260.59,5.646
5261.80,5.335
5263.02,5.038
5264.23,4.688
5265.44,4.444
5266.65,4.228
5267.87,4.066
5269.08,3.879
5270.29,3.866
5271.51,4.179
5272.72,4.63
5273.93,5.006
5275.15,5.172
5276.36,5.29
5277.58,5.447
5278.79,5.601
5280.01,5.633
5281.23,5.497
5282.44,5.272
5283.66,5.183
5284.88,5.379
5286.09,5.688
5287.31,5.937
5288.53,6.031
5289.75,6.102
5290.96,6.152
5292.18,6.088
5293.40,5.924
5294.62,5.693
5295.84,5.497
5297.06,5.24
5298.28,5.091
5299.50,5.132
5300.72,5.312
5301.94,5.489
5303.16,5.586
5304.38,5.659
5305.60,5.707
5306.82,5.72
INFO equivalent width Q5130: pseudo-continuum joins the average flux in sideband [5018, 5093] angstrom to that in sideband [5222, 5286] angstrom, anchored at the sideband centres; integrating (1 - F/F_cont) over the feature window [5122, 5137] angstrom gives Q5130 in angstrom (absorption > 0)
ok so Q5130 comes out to 1.0 angstrom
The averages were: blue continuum 5.01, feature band 4.73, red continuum 5.17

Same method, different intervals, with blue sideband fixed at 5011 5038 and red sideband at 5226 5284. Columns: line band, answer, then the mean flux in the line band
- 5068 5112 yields 1.72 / 4.87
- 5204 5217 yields 1.49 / 4.55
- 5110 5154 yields 2.98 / 4.75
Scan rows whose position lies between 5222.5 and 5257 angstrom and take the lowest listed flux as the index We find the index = 4.558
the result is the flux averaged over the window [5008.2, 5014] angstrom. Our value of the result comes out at 4.88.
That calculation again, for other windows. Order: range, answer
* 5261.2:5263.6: 5.17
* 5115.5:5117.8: 5.2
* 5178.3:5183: 3.74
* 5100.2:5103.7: 4.77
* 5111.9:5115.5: 4.86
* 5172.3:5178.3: 3.44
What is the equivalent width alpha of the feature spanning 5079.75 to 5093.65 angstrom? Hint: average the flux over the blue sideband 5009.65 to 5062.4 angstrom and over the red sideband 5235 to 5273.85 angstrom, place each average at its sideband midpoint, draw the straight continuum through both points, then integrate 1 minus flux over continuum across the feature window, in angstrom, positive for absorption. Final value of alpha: 0.4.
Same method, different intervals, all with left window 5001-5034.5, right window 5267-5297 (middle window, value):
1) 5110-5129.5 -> 0.9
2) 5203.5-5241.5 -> 1.9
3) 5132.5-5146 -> 1.2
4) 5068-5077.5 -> 0.2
